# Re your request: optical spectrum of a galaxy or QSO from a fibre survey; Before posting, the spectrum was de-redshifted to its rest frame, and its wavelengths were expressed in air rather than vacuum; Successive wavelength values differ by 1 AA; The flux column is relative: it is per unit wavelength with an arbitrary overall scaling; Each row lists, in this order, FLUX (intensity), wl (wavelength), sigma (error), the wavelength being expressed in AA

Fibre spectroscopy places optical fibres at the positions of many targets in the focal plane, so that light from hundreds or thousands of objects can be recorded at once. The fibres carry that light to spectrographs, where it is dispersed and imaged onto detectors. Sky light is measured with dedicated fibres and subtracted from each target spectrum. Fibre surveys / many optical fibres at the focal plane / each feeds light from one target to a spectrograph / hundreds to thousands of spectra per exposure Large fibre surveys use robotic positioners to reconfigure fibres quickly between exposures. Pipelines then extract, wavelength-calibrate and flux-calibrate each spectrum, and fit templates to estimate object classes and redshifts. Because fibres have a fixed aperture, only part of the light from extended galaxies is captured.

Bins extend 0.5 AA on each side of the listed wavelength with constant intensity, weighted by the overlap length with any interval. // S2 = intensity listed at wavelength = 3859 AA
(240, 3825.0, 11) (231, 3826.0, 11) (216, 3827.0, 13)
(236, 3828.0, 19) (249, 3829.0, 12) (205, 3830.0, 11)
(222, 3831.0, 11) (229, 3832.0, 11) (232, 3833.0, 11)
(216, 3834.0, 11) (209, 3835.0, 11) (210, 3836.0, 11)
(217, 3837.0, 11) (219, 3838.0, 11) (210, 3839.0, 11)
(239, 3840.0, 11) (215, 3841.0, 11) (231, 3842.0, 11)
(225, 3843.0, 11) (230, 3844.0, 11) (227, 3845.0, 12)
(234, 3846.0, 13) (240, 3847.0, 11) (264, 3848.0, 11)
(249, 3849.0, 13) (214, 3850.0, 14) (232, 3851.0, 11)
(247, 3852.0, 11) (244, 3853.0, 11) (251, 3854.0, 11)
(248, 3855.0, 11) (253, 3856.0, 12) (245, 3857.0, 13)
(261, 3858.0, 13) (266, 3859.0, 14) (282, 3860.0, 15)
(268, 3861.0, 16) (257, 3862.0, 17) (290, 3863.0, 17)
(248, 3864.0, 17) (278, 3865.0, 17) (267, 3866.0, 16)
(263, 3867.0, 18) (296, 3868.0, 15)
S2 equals 266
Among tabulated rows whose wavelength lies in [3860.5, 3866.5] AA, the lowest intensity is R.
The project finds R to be 248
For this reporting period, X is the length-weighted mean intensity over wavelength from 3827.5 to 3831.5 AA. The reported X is 228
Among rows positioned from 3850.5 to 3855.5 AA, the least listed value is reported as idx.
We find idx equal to 232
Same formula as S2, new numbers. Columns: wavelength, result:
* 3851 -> 232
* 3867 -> 263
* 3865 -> 278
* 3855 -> 248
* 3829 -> 249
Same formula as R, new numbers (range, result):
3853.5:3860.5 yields 245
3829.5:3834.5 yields 205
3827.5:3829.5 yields 236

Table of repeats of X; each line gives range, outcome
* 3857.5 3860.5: 270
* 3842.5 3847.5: 231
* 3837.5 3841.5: 221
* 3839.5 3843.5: 228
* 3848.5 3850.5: 232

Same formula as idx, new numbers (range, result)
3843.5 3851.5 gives 214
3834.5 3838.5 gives 209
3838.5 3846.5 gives 210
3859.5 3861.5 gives 268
